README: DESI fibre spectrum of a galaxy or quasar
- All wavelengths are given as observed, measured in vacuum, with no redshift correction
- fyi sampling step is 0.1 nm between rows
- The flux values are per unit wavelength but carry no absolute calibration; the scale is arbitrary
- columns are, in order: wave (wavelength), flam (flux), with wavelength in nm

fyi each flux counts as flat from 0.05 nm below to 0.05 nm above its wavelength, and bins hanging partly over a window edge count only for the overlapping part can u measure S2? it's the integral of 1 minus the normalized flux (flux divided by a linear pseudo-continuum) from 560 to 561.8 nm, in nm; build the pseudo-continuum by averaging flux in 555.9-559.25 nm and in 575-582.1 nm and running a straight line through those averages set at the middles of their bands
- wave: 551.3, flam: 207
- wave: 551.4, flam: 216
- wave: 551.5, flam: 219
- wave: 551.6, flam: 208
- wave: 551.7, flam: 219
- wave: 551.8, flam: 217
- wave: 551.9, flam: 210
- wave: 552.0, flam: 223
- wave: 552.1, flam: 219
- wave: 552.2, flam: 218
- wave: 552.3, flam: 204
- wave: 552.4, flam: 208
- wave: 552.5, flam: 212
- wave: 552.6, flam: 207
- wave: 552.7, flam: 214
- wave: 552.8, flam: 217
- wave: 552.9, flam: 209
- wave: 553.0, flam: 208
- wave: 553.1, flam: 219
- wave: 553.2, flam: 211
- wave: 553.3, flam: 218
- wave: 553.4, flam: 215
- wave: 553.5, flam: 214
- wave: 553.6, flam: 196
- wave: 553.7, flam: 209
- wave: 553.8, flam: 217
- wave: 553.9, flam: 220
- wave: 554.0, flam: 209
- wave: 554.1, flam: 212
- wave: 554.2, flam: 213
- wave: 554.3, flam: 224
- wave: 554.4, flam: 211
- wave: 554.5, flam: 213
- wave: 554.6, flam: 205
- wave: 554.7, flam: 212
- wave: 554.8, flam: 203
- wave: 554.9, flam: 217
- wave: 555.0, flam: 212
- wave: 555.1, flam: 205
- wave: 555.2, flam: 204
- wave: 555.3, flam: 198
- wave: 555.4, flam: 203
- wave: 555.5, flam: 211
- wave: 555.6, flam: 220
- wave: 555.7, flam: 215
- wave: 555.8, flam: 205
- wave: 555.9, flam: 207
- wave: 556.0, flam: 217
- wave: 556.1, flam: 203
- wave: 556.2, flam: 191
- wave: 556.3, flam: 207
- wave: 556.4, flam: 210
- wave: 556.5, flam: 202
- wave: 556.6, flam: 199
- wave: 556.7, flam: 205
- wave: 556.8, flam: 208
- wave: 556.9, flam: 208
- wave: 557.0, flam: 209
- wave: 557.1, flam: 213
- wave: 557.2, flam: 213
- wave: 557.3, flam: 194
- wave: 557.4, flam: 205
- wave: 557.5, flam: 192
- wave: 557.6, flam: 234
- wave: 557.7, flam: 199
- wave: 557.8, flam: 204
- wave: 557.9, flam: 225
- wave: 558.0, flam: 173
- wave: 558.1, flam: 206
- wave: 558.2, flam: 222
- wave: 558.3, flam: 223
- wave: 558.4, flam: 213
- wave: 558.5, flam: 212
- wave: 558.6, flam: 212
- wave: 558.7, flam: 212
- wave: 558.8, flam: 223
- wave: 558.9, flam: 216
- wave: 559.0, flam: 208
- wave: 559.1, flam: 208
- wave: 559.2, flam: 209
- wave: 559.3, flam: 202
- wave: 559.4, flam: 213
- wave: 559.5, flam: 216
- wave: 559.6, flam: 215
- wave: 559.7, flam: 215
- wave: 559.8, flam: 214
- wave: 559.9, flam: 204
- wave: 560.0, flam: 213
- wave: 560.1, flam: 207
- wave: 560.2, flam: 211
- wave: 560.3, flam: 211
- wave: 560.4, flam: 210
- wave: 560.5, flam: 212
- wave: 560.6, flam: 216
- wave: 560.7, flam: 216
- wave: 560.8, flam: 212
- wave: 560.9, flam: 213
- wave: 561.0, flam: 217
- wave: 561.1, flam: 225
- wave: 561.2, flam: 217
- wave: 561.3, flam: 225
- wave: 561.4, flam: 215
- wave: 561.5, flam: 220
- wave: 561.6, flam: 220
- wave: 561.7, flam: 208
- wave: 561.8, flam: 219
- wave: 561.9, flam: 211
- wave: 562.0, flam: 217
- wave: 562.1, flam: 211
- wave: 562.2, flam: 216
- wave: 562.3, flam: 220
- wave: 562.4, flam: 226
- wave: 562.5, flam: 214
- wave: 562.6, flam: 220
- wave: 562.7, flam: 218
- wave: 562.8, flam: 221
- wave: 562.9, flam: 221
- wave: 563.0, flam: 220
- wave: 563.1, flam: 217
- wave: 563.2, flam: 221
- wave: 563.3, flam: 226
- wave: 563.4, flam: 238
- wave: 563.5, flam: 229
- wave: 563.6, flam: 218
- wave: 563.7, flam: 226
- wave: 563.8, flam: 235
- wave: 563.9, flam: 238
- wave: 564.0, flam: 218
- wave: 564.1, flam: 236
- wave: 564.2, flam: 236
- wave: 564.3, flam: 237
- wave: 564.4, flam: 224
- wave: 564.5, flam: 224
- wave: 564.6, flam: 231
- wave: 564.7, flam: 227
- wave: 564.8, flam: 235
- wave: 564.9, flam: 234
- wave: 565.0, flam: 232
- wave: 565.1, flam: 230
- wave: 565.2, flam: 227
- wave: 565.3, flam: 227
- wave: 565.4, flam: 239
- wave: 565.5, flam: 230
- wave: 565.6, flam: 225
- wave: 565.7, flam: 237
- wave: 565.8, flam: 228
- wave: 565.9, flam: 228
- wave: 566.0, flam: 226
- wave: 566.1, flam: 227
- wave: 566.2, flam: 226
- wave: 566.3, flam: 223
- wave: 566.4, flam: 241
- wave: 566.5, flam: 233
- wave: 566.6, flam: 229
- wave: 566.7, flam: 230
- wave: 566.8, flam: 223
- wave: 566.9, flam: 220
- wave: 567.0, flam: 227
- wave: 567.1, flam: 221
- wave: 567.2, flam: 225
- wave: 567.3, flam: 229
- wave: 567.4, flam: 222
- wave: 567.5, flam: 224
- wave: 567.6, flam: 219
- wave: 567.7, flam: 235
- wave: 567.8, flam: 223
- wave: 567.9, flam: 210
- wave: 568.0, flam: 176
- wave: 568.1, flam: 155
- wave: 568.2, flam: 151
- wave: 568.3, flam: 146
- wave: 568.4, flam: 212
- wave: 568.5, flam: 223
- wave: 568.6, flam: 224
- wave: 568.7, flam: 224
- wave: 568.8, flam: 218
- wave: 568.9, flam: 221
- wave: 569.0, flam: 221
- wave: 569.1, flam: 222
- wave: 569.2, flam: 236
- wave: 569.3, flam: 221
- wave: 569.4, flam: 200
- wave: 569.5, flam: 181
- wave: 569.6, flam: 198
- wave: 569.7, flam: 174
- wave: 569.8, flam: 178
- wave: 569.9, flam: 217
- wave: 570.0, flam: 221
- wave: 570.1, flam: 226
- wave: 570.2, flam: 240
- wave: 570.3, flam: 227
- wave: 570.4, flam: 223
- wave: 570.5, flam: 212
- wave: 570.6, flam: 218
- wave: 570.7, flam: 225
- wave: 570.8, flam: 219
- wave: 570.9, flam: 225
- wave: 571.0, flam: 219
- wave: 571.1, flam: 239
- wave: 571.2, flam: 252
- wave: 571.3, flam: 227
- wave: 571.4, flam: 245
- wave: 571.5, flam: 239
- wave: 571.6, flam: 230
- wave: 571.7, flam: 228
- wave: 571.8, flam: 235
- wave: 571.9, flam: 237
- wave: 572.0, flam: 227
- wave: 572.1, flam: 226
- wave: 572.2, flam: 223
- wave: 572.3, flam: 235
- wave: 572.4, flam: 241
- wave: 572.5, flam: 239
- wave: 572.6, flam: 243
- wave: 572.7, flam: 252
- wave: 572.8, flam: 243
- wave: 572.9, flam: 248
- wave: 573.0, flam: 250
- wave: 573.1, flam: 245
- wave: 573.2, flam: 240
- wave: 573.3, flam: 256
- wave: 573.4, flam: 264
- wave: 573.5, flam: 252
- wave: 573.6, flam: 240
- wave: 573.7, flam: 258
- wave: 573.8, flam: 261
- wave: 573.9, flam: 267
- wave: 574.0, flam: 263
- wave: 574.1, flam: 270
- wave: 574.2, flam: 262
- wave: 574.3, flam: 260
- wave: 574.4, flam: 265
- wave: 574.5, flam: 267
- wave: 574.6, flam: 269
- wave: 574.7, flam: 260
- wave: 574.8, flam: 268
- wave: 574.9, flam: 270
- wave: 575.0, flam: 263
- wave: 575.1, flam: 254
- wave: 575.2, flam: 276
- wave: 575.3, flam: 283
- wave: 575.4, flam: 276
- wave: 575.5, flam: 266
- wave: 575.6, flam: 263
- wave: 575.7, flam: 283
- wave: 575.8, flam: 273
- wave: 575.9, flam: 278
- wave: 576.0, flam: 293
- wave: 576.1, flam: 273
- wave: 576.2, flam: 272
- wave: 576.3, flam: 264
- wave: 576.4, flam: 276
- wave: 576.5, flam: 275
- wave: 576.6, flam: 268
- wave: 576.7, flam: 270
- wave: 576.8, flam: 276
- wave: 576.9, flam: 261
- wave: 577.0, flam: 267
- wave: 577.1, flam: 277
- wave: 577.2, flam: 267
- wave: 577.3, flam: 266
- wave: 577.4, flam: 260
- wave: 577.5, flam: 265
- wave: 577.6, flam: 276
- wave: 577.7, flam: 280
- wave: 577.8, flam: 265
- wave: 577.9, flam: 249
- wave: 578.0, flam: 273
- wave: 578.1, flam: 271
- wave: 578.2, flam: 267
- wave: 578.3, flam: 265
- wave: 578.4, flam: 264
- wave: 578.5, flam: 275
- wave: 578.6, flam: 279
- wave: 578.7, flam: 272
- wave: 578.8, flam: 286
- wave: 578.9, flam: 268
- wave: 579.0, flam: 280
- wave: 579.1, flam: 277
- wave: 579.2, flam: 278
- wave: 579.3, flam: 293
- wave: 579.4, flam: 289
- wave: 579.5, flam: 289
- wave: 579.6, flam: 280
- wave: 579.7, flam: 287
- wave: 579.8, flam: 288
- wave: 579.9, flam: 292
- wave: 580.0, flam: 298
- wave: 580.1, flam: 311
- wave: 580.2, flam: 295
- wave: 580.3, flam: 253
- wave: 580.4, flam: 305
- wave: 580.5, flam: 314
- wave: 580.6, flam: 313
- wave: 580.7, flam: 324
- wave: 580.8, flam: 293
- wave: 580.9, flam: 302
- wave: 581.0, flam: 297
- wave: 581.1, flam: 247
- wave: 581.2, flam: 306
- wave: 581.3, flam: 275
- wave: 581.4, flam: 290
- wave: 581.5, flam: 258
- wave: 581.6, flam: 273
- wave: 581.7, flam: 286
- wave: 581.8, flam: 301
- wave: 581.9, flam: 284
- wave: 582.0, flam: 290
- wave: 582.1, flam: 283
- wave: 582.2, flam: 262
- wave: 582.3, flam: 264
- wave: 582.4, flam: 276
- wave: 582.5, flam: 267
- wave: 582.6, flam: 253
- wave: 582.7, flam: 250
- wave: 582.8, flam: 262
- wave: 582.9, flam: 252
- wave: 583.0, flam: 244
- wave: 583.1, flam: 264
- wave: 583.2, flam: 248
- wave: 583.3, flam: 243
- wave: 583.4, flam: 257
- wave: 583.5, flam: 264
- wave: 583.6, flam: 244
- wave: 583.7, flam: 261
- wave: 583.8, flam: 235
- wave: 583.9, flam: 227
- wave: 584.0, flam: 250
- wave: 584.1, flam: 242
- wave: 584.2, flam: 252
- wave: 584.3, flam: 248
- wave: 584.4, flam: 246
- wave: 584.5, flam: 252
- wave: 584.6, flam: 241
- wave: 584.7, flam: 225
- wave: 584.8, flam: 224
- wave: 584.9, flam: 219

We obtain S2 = 0.04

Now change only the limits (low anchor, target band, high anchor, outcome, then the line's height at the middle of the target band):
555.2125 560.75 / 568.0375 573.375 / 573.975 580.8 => 0.653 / 253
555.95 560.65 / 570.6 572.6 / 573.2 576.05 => 0.183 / 255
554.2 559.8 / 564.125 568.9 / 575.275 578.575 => 0.343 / 239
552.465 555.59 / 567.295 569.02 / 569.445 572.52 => 0.114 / 221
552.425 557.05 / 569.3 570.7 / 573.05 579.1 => 0.230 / 251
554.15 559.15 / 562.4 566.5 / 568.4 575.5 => -0.074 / 224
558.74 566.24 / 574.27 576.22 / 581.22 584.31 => -0.188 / 247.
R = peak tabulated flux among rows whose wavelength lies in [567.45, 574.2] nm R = 270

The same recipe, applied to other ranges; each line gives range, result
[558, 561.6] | 225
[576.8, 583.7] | 324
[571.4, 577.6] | 293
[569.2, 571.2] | 252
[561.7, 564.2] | 238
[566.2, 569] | 241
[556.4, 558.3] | 234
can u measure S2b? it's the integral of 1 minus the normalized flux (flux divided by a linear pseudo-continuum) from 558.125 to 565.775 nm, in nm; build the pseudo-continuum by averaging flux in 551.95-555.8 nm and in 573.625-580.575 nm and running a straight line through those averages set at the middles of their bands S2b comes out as 0.43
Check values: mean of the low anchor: 212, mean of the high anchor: 274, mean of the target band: 220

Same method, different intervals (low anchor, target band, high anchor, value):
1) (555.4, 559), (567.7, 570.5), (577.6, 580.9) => 0.48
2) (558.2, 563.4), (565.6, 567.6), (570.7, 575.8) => 0.04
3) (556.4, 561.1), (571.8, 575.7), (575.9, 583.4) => 0.04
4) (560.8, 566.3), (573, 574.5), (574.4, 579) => 0.02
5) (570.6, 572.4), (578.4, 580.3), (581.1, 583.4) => -0.19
